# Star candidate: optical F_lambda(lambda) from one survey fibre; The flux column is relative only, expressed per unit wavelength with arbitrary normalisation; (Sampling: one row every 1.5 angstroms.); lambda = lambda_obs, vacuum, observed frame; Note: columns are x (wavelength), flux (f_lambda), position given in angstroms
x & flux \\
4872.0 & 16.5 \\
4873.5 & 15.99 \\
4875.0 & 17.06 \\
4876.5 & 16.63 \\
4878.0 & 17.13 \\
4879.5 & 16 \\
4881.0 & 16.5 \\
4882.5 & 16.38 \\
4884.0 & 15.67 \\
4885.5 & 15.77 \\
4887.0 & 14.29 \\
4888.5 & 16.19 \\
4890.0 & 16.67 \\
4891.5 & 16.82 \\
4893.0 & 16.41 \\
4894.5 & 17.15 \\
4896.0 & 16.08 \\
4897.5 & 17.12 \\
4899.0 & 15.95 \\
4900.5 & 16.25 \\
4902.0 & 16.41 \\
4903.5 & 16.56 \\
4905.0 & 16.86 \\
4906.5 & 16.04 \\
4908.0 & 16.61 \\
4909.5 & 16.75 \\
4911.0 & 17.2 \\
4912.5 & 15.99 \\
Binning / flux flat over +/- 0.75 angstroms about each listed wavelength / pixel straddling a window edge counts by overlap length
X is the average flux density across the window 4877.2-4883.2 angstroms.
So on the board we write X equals 16.5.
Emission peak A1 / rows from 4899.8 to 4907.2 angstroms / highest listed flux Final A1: 16.86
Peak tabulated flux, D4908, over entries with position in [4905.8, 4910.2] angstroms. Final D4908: 16.75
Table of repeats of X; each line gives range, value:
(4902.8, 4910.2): 16.6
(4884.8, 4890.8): 15.7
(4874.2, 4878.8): 16.9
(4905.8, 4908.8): 16.3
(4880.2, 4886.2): 16.1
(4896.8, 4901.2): 16.4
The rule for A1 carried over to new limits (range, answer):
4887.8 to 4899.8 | 17.15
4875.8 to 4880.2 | 17.13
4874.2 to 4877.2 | 17.06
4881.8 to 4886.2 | 16.38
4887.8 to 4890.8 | 16.67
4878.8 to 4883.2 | 16.5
